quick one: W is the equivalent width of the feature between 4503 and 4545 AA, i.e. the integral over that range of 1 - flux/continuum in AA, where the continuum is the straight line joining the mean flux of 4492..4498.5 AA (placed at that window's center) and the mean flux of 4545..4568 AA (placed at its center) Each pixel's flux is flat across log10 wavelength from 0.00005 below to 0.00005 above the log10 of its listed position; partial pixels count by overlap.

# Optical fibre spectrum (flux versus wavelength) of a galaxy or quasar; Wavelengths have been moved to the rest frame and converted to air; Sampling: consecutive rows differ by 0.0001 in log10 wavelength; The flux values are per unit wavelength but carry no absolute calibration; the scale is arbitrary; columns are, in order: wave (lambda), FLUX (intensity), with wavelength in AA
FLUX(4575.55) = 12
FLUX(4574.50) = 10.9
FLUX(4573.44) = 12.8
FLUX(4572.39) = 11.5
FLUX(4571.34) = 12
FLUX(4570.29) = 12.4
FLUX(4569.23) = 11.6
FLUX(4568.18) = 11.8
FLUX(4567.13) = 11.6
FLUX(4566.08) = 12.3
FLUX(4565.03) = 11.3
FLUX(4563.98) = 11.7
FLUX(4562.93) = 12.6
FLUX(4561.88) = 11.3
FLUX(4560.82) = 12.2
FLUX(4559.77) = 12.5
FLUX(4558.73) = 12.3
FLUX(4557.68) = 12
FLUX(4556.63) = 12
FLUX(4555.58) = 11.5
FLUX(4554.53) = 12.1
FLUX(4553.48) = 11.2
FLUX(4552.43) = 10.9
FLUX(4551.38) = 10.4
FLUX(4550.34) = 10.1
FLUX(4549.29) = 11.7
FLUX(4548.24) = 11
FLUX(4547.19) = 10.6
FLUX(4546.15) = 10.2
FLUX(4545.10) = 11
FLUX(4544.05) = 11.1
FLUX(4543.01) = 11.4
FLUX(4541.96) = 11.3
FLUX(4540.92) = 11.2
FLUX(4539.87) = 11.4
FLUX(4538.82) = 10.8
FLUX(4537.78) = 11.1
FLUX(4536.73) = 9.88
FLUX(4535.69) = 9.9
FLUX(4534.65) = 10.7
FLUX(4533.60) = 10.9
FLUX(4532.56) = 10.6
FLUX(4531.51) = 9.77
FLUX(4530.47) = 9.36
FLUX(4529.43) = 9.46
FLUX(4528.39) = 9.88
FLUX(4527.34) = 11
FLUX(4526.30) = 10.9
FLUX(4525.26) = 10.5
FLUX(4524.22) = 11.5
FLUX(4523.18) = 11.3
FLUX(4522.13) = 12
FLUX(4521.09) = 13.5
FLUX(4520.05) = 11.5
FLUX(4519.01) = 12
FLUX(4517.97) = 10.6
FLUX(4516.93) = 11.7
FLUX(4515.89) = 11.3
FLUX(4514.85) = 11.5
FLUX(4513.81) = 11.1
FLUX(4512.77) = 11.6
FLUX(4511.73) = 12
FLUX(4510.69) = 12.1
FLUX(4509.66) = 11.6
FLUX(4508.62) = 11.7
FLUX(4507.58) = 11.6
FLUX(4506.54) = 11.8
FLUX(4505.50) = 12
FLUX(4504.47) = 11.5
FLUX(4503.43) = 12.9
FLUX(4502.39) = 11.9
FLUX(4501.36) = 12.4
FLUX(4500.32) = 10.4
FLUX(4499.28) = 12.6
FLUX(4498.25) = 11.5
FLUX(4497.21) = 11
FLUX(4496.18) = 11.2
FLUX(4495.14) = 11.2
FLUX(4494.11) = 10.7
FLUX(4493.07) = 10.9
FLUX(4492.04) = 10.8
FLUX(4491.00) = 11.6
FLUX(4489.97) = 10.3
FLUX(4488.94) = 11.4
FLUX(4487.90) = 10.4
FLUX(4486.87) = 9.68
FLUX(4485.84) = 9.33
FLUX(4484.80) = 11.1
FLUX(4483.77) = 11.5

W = 0.2 AA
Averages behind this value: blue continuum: 11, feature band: 11.2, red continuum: 11.5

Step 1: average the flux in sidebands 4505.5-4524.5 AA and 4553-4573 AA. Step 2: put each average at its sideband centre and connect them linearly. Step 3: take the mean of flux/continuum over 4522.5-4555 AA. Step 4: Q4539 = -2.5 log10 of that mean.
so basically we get 0.10 mag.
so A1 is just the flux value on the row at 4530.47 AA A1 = 9.36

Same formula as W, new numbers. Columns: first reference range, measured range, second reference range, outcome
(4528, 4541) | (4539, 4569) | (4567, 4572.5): -0.70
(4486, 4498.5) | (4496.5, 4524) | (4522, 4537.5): -2.75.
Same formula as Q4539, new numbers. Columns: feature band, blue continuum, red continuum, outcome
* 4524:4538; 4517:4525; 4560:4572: 0.14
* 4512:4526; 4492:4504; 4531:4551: -0.04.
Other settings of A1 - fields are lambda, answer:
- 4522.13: 12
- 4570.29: 12.4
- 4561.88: 11.3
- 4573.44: 12.8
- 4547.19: 10.6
